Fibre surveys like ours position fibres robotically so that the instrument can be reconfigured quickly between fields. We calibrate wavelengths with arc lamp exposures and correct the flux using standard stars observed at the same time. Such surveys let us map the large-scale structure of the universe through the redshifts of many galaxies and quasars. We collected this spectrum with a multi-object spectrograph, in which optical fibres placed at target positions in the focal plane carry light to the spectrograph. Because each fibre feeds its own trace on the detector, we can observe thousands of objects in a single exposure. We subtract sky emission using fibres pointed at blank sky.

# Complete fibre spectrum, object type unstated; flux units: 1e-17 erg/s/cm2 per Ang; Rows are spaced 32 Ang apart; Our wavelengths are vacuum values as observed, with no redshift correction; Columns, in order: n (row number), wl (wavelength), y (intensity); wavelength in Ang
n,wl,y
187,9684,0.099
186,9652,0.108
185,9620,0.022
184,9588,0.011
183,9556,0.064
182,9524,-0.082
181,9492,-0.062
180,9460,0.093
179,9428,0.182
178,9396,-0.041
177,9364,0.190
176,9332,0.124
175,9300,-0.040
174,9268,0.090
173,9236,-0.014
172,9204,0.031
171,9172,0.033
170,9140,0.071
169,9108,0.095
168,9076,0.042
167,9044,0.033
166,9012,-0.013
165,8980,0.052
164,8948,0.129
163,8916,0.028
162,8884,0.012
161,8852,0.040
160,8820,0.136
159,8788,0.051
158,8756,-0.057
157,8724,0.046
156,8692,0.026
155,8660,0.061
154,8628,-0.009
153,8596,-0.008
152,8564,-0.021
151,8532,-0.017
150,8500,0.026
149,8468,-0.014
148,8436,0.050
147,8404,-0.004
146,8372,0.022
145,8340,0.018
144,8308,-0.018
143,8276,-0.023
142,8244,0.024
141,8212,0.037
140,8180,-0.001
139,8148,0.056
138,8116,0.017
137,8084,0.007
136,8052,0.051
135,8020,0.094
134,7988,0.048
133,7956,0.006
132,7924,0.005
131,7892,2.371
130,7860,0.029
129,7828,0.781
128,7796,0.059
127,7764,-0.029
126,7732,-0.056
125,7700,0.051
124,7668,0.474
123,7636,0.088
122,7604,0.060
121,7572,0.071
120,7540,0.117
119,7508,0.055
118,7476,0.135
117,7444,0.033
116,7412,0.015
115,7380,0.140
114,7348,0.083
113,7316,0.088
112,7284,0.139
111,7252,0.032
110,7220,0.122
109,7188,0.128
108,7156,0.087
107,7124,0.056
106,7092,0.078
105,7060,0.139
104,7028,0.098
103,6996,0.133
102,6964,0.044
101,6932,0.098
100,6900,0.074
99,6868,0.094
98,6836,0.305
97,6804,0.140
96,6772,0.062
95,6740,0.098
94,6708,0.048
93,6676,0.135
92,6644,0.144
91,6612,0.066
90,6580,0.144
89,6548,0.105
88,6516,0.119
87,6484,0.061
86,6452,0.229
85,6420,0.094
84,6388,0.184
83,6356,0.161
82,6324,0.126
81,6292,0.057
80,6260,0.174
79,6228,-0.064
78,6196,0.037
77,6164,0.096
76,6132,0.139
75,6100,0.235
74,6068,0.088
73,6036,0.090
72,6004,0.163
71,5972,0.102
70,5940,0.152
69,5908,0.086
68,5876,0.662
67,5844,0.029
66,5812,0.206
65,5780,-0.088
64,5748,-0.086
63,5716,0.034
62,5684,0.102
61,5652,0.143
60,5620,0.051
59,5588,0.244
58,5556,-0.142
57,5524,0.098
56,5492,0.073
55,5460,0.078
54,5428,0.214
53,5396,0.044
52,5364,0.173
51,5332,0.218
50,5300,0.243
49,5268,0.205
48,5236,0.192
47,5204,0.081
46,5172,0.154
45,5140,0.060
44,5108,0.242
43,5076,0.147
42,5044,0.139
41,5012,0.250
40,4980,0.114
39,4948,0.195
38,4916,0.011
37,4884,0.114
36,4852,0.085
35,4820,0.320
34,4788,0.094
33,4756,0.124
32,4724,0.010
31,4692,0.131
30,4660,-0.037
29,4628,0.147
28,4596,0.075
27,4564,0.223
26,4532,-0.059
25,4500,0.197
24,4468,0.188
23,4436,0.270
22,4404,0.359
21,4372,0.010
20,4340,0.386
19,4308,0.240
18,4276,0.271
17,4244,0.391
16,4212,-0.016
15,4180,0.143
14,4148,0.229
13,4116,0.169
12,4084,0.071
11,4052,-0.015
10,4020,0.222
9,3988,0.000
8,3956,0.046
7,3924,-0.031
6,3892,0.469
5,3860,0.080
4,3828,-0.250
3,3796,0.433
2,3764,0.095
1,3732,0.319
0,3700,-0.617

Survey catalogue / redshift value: 0.58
